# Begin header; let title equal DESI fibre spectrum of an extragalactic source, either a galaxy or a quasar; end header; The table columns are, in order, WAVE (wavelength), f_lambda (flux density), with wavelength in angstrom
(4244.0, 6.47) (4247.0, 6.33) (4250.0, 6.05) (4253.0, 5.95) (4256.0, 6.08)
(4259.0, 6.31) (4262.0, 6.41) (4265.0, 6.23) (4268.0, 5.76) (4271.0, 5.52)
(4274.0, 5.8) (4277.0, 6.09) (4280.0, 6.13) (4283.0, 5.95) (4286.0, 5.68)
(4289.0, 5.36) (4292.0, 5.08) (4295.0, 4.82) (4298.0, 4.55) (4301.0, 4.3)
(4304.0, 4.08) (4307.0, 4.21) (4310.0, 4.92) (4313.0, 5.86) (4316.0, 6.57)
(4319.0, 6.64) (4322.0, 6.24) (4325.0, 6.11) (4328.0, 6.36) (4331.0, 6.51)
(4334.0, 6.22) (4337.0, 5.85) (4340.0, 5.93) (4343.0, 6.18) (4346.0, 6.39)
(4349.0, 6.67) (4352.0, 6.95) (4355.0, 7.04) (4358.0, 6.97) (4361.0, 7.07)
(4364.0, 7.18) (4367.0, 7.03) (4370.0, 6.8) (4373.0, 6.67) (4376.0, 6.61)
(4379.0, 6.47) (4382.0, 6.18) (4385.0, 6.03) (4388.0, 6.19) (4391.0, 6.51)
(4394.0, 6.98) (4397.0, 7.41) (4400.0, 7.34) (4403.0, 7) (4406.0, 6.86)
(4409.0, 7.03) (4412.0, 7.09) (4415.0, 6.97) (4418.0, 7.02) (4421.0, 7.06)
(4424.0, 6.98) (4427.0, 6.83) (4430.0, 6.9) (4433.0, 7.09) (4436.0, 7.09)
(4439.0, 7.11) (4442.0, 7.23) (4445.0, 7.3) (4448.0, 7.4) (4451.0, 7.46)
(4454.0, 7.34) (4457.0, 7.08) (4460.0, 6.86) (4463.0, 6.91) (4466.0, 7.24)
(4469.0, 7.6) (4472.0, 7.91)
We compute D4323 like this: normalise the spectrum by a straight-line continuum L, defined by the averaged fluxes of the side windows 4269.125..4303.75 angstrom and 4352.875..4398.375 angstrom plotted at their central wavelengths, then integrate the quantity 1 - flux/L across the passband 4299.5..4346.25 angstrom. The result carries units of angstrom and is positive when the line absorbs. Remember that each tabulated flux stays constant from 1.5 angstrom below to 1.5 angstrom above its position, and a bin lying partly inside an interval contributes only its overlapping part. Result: 1.4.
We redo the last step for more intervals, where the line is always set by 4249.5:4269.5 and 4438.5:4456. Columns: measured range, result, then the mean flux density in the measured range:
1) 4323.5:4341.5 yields 1.1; 6.16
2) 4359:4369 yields -0.4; 7.07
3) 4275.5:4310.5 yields 6.7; 5.1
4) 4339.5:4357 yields 0.3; 6.57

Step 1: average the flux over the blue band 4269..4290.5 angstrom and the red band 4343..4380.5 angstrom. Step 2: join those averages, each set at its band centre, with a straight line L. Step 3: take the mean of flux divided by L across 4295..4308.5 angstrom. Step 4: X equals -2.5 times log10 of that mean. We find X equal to 0.36 mag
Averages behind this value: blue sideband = 5.79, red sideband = 6.8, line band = 4.34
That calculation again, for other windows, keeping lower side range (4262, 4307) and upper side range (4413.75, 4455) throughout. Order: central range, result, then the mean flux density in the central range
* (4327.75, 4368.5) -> -0.08 mag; 6.6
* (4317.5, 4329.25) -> -0.09 mag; 6.34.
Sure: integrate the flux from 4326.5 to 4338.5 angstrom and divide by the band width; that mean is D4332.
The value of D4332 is 6.23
